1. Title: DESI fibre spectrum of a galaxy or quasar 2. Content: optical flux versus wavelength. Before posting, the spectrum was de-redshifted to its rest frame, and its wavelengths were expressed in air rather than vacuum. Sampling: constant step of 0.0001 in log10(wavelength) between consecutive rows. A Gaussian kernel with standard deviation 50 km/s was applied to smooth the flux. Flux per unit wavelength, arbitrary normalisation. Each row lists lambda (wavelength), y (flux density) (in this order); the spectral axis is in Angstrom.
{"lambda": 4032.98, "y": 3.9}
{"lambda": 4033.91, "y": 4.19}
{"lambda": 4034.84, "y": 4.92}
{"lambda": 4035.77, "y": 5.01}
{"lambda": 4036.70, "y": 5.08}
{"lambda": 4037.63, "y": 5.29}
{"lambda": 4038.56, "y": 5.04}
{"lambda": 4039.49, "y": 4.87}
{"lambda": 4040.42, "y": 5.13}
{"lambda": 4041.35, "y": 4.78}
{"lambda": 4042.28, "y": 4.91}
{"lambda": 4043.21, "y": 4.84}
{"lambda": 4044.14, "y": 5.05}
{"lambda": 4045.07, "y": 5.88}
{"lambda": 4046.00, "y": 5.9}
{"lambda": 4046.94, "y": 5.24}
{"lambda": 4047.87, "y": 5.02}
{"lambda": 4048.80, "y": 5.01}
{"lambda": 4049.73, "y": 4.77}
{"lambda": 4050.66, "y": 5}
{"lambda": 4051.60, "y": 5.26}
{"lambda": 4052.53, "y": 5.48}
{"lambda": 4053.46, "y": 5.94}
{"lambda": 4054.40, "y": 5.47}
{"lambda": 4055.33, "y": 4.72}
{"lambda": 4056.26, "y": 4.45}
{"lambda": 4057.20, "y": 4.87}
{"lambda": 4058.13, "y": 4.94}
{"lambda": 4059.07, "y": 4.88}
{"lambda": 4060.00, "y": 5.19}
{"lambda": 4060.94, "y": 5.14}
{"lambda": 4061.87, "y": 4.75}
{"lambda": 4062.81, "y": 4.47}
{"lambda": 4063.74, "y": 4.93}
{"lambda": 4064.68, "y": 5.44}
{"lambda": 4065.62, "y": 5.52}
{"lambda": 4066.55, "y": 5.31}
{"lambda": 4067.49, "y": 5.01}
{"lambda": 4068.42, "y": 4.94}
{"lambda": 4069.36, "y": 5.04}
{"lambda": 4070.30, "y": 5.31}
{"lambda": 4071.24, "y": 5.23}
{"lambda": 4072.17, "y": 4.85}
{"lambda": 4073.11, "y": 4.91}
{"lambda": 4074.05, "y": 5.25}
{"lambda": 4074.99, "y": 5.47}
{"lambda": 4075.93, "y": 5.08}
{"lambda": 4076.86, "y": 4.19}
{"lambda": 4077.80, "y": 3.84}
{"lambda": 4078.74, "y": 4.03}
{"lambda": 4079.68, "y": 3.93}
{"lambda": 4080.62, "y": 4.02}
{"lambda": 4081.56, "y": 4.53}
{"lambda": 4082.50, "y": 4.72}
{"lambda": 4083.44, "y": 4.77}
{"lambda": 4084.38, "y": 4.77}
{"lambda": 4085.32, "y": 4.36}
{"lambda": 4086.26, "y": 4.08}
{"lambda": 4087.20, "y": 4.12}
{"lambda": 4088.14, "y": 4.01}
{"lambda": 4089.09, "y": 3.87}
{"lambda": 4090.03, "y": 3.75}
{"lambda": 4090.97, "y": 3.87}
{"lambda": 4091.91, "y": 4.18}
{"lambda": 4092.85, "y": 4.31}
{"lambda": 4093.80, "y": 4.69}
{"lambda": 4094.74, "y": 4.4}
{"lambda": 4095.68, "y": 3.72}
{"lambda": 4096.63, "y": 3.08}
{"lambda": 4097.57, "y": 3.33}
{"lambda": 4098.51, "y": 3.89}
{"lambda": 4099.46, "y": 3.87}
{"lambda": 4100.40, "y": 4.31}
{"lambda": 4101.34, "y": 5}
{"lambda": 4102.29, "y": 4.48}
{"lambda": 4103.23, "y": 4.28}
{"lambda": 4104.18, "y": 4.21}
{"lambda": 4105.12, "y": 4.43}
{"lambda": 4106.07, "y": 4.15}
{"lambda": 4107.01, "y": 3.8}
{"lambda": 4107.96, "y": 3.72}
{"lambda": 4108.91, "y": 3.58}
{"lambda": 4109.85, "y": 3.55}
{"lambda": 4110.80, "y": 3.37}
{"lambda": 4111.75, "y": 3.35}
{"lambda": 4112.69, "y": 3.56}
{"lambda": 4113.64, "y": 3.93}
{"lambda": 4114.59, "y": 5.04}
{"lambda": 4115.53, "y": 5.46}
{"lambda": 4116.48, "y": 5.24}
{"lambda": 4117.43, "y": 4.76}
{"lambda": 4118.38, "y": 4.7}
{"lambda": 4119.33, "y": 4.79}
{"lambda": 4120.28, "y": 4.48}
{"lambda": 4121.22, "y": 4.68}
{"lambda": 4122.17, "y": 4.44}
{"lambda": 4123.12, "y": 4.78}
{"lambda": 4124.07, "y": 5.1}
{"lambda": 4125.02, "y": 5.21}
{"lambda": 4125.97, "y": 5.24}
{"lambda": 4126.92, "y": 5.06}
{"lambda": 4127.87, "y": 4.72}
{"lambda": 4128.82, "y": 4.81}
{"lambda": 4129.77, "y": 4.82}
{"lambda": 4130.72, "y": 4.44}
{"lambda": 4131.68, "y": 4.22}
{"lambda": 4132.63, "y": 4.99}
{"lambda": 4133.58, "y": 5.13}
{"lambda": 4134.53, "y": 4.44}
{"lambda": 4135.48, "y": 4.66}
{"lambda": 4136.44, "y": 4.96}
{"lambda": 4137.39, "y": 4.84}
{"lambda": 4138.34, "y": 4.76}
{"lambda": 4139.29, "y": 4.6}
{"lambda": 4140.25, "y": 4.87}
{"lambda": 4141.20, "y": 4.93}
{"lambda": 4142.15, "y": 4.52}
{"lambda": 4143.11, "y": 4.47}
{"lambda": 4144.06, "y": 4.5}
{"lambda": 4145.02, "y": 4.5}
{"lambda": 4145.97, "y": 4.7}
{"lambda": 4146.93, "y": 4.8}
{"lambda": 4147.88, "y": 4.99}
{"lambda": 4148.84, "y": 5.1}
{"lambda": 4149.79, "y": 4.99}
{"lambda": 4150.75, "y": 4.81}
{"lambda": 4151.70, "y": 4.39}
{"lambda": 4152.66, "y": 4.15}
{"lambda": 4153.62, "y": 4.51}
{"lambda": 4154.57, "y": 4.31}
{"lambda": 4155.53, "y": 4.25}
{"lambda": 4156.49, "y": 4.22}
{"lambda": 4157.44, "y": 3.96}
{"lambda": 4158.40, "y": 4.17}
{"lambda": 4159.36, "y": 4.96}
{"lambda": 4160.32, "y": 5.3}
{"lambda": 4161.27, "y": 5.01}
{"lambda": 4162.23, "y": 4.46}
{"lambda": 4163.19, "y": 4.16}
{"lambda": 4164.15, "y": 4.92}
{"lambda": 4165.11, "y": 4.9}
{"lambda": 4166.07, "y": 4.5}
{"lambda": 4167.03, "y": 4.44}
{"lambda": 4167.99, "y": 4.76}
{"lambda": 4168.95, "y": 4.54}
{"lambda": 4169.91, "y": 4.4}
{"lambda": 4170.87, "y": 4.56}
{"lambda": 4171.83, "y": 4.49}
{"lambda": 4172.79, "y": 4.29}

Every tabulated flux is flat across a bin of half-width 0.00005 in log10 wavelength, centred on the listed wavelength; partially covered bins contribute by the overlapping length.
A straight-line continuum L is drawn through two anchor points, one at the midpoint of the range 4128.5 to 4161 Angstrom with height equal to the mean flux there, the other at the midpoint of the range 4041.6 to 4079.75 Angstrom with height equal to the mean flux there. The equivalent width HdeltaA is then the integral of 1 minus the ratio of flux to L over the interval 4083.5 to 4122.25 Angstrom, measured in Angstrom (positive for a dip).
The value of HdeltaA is 5.2 Angstrom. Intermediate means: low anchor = 5.02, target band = 4.19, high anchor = 4.65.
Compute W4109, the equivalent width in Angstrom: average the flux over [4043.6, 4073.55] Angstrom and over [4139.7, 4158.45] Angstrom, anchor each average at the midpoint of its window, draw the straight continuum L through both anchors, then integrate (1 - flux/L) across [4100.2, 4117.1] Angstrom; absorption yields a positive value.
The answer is 2.2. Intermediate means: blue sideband 5.12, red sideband 4.56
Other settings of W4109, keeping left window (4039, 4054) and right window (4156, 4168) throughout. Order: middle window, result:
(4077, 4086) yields 1.2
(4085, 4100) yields 3.0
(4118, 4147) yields 0.0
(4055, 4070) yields 0.4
